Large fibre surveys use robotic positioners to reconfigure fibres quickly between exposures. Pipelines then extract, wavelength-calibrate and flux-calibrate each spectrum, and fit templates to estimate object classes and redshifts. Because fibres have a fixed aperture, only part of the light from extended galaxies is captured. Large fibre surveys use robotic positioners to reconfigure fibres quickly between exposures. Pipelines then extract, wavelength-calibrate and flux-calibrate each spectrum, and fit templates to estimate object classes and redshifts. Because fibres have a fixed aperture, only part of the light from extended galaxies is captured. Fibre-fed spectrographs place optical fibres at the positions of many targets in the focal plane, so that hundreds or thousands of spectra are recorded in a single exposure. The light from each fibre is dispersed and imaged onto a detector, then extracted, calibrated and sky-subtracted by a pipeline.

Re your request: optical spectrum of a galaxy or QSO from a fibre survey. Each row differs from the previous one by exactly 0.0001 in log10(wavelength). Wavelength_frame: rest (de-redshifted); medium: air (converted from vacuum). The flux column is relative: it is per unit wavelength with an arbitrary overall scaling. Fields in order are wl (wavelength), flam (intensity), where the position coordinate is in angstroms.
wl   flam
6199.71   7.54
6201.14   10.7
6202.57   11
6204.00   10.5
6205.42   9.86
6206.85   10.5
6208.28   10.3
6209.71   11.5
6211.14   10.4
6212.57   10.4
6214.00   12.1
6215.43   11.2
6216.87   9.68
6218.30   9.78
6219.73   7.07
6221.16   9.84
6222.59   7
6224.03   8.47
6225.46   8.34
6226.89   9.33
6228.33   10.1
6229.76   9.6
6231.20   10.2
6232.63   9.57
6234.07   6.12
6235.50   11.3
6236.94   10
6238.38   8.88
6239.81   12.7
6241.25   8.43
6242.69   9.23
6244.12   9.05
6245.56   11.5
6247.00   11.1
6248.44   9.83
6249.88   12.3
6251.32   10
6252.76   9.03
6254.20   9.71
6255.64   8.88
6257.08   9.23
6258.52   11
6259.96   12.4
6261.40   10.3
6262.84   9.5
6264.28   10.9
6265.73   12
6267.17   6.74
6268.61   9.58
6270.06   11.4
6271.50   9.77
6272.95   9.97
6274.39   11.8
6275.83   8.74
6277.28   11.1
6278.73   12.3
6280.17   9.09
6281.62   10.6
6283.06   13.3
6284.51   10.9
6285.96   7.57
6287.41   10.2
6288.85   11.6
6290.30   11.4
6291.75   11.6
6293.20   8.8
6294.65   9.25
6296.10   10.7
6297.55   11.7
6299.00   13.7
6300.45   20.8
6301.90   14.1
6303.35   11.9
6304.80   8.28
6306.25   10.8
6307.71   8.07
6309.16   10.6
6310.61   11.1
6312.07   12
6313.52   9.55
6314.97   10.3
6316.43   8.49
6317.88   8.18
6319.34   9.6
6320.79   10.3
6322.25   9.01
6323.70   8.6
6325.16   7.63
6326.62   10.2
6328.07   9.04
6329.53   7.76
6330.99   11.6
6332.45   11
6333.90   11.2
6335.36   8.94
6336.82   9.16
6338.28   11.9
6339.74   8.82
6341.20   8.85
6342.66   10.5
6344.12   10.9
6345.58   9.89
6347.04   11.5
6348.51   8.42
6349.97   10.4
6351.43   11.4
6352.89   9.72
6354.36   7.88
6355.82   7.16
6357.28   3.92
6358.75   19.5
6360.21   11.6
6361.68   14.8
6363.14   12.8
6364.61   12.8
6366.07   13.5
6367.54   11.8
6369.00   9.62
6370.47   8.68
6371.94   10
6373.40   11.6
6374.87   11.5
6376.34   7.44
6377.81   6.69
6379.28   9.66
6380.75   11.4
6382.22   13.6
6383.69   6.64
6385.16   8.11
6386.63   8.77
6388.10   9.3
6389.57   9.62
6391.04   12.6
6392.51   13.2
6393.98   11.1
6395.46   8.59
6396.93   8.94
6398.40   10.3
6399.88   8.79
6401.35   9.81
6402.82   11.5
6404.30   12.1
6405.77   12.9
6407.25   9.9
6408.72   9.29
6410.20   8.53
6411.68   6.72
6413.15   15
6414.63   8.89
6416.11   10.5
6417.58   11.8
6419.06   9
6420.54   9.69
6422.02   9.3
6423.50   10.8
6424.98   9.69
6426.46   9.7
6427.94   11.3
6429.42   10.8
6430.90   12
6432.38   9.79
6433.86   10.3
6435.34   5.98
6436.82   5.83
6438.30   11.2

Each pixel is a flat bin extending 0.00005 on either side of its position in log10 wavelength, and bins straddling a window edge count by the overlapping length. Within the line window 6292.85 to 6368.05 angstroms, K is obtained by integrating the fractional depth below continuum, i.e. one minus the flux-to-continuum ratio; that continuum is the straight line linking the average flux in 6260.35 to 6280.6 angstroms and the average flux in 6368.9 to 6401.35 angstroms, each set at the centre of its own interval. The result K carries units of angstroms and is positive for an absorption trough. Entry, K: -4.1 angstroms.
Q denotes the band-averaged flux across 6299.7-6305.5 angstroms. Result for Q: 13.8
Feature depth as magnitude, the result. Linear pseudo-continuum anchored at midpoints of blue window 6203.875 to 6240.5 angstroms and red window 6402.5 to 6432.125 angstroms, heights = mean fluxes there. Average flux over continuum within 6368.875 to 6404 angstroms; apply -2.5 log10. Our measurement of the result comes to 0.04 mag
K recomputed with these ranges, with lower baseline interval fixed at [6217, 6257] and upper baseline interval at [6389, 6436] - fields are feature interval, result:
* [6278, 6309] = -4.7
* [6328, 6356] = 0.3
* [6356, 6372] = -2.5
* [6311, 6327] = 0.7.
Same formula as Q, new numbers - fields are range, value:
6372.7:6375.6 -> 11.5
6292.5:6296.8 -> 9.58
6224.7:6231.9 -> 9.51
